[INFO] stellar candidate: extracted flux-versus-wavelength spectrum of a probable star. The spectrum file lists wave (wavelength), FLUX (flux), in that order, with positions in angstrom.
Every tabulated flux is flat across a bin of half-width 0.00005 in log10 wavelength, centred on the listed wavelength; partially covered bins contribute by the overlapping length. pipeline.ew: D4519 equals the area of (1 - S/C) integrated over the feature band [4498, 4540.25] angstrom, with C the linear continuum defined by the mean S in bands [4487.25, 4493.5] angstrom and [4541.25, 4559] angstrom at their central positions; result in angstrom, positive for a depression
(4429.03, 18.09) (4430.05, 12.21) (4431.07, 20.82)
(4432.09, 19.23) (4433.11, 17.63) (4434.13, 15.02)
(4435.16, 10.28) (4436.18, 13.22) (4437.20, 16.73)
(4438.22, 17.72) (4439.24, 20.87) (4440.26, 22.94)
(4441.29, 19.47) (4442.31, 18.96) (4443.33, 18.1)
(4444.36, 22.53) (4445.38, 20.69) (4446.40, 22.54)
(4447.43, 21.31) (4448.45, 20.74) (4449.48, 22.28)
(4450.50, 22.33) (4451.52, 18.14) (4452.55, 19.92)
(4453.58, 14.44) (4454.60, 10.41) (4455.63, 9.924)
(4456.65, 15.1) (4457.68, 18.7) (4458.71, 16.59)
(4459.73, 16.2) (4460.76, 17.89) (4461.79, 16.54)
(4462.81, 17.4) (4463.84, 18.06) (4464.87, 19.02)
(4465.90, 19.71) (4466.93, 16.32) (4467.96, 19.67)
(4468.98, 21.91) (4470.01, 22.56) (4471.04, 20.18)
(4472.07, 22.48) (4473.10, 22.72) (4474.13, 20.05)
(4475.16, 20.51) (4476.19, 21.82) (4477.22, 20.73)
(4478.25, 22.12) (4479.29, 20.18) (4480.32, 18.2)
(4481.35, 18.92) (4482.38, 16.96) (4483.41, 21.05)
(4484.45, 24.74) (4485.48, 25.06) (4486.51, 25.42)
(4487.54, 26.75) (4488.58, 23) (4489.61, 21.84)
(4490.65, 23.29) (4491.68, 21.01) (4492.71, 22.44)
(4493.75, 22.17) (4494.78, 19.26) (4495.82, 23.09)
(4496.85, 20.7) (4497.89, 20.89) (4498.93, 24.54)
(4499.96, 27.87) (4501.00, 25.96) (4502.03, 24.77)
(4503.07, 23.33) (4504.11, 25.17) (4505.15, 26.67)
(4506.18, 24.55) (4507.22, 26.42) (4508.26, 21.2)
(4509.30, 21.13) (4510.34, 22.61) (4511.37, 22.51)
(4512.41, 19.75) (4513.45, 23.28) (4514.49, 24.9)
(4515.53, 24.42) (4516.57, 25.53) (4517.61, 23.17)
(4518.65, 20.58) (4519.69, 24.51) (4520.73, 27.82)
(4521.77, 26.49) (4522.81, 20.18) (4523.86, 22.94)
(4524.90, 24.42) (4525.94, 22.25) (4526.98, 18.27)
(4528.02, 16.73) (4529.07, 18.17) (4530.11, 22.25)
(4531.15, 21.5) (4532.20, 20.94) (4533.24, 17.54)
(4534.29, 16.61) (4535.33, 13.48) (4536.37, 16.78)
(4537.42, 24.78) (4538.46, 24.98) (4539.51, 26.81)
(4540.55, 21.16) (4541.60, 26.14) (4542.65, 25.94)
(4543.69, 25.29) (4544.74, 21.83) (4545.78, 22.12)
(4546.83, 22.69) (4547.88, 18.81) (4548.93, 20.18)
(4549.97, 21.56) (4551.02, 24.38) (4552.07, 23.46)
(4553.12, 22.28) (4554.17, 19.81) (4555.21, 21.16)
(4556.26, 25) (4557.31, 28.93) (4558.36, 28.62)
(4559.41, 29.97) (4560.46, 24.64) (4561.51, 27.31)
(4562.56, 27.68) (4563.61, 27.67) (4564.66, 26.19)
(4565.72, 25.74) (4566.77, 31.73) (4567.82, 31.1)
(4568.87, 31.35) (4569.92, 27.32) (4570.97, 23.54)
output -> 0.9 angstrom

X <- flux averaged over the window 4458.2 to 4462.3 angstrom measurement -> 16.8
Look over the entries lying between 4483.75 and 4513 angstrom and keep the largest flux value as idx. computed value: 27.87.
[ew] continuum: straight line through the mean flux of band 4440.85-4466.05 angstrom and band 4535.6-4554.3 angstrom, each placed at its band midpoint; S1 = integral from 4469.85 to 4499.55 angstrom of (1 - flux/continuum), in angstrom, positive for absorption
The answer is -3.1 angstrom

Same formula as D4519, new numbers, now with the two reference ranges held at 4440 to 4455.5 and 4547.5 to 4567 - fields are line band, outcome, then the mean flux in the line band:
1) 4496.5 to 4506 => -1.0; 24.5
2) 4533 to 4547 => 1.3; 21.9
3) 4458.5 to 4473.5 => 0.8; 19.2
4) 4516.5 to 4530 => 0.5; 22.3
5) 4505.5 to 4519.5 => -0.3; 23.2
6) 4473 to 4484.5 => 0.3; 20.4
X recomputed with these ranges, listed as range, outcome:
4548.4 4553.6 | 22.4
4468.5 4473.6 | 22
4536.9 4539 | 24.9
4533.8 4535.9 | 15.1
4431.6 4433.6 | 18.4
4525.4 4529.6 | 18.9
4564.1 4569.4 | 29.2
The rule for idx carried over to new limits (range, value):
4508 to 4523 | 27.82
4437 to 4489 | 26.75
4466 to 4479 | 22.72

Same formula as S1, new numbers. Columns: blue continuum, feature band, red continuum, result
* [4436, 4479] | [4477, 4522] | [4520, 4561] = -4.8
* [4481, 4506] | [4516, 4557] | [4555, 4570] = 6.2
